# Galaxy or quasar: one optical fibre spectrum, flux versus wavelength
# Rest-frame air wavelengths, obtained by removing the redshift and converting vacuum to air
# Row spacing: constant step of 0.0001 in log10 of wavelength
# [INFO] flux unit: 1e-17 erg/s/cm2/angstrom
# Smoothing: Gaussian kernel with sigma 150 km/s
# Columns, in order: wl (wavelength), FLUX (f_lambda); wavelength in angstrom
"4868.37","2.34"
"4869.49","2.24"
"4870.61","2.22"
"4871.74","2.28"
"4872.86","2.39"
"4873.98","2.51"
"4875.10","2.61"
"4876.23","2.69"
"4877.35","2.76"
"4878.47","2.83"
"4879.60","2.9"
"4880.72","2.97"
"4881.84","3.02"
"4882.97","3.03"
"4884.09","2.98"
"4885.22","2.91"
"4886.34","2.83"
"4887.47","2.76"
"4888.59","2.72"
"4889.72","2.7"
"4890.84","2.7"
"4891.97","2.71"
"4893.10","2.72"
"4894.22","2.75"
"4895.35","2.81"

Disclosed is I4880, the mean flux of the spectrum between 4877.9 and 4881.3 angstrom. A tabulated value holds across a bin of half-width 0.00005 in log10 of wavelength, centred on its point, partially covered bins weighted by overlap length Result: 2.9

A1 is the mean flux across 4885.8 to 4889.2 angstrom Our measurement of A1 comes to 2.77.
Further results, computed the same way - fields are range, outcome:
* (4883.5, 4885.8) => 2.95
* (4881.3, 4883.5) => 3.02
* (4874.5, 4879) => 2.72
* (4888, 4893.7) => 2.71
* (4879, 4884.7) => 2.98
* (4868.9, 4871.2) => 2.23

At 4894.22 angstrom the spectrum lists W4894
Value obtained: 2.75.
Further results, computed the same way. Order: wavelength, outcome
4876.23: 2.69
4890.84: 2.7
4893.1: 2.72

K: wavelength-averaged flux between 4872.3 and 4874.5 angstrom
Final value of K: 2.45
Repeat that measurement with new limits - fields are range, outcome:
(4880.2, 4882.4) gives 3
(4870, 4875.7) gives 2.4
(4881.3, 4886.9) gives 2.95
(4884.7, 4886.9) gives 2.88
